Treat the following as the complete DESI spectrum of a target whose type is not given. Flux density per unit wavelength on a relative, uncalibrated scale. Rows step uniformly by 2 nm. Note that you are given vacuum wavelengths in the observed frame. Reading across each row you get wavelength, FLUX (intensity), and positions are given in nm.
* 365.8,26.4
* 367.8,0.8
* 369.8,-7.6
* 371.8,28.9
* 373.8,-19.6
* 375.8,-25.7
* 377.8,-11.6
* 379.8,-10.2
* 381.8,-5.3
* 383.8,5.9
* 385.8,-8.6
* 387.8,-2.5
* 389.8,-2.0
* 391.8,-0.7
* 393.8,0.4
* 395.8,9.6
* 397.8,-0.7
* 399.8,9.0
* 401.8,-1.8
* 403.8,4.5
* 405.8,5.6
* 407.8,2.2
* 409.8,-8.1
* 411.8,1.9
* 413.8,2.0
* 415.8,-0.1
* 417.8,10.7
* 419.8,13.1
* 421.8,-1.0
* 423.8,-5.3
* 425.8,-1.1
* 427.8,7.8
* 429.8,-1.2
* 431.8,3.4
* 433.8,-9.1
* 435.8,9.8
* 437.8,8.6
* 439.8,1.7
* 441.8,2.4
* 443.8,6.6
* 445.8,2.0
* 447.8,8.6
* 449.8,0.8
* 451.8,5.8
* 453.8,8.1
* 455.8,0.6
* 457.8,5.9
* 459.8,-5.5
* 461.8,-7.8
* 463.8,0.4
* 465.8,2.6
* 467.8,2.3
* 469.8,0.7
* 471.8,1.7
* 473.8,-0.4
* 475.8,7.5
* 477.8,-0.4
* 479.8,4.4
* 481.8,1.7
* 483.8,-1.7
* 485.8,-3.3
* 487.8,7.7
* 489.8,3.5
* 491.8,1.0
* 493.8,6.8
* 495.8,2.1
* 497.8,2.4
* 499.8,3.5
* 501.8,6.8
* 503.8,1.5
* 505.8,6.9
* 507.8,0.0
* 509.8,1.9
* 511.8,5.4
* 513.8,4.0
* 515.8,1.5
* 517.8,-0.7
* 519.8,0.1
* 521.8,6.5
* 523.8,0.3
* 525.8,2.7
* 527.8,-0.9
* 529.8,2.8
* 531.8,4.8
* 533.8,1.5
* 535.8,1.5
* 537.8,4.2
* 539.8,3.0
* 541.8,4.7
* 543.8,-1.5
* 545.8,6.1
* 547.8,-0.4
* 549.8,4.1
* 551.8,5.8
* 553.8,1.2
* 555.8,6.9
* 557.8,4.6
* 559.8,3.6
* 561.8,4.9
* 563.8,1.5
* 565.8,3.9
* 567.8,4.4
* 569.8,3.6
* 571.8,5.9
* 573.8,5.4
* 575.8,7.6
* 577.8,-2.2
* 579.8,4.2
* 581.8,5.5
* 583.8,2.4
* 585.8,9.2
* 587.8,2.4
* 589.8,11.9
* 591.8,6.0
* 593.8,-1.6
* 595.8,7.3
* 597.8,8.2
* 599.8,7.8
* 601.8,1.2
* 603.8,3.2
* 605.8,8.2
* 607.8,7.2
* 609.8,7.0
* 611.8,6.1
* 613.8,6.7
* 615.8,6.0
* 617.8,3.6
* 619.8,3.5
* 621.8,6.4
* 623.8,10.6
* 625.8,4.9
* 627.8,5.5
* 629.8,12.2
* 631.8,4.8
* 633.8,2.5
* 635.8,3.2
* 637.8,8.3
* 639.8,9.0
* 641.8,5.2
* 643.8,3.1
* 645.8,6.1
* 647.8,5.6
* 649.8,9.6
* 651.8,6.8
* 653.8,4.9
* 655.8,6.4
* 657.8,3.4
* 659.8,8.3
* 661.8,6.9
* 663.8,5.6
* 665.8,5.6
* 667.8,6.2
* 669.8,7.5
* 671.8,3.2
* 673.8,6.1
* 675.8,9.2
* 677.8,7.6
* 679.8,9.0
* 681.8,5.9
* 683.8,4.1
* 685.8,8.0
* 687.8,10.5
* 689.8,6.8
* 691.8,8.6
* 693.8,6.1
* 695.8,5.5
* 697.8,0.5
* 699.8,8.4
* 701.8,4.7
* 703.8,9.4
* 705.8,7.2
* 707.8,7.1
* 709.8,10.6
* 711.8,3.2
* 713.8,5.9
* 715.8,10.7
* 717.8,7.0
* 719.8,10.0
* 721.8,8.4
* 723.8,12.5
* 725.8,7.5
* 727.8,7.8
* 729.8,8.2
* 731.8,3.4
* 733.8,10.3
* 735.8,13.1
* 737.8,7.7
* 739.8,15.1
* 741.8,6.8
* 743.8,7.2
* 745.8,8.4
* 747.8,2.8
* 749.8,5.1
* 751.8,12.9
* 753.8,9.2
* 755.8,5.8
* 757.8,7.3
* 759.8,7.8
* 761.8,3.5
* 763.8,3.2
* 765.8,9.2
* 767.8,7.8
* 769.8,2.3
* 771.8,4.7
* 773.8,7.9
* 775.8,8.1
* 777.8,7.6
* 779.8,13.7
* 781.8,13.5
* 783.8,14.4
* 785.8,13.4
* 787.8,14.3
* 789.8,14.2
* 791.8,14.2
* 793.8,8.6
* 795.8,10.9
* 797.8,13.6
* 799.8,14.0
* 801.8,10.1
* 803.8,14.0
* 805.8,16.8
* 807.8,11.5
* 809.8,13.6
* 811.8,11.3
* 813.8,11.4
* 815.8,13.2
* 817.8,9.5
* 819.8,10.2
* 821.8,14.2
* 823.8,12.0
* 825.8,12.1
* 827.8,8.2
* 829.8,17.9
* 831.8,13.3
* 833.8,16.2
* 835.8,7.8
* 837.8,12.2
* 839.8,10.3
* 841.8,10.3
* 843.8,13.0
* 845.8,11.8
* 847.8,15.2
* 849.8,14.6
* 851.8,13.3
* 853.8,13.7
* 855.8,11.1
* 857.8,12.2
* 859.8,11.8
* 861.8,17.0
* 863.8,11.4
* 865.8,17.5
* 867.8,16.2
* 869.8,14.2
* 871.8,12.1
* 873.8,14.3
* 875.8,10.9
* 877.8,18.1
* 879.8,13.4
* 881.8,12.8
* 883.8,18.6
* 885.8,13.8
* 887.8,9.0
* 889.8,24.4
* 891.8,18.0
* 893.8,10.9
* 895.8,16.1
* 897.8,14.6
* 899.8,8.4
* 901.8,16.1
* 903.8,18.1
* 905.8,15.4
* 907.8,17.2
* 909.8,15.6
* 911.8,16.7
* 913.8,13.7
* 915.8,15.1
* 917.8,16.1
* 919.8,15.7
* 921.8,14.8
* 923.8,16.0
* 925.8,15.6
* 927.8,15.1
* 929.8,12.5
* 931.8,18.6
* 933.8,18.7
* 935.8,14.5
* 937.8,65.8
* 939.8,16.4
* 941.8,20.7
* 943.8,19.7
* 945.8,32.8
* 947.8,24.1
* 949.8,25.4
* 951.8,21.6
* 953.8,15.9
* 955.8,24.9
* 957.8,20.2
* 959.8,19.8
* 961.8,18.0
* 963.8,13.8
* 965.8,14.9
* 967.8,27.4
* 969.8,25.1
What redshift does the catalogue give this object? 0.956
